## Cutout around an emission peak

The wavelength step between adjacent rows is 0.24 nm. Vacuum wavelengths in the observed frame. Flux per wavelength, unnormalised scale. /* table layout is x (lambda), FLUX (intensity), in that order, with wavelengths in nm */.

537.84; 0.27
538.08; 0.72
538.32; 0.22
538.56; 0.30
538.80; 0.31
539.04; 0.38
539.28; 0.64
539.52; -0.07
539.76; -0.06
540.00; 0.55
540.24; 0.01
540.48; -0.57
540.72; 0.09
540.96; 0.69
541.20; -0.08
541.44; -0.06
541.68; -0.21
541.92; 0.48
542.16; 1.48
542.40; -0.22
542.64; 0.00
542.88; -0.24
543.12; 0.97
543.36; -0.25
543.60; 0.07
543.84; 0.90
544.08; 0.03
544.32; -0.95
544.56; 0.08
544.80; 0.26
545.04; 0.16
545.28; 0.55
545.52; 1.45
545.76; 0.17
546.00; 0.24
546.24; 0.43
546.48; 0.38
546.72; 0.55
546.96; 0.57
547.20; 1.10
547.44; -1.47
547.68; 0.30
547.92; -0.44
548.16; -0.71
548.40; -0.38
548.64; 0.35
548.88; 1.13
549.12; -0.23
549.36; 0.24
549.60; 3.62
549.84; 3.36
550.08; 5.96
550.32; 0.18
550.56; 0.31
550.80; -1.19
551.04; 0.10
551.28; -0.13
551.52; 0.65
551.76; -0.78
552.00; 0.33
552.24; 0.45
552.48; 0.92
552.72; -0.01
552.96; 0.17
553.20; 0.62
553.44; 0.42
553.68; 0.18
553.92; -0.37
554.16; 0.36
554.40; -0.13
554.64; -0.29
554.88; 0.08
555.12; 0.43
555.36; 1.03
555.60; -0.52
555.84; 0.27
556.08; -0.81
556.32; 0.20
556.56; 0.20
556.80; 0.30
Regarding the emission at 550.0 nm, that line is [O II] 3727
